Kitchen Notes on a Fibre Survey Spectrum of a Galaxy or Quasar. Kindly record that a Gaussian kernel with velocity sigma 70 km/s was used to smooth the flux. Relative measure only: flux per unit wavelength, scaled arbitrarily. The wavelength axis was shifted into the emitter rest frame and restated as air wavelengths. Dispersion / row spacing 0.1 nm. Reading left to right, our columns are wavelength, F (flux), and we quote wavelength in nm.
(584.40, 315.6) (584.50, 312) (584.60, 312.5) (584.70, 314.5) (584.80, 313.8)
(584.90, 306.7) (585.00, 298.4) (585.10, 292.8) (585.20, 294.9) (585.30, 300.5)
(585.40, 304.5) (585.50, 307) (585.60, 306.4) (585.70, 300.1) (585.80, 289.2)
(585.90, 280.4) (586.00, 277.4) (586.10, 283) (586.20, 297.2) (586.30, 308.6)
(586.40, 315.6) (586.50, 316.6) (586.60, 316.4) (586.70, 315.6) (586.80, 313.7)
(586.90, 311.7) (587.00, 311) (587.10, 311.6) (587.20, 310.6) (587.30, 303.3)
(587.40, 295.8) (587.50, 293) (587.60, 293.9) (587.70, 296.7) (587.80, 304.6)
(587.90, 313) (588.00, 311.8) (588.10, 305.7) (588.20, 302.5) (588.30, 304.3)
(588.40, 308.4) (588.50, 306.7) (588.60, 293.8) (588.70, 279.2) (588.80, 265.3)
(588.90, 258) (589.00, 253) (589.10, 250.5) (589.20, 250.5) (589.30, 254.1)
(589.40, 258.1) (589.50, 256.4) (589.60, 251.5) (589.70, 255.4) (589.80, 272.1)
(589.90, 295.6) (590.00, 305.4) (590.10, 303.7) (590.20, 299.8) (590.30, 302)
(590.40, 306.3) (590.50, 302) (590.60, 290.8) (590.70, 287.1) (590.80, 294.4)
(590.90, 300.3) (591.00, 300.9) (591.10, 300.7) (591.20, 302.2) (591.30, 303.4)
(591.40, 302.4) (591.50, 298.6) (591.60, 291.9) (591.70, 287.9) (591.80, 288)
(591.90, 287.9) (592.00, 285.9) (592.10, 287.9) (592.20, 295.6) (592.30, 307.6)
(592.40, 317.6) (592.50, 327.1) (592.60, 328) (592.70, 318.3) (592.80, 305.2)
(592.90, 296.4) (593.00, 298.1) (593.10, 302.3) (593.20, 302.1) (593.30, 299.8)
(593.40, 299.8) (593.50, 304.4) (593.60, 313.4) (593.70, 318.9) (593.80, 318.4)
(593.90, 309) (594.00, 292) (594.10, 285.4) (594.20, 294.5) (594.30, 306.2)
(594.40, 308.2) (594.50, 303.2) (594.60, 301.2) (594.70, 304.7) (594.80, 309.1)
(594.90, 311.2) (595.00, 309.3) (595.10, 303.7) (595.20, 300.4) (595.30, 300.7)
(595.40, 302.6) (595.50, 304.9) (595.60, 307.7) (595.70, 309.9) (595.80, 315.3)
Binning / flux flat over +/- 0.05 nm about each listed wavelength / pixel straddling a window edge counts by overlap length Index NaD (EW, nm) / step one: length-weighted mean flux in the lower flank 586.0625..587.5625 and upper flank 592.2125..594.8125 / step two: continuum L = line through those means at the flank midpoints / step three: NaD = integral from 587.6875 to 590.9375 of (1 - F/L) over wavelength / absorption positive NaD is 0.22 nm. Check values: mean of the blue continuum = 307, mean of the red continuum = 306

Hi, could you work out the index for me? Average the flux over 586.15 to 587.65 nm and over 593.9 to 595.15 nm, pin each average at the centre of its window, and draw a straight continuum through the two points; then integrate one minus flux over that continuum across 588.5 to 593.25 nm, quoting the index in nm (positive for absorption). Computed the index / 0.23 nm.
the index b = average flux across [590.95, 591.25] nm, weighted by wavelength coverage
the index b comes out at 301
